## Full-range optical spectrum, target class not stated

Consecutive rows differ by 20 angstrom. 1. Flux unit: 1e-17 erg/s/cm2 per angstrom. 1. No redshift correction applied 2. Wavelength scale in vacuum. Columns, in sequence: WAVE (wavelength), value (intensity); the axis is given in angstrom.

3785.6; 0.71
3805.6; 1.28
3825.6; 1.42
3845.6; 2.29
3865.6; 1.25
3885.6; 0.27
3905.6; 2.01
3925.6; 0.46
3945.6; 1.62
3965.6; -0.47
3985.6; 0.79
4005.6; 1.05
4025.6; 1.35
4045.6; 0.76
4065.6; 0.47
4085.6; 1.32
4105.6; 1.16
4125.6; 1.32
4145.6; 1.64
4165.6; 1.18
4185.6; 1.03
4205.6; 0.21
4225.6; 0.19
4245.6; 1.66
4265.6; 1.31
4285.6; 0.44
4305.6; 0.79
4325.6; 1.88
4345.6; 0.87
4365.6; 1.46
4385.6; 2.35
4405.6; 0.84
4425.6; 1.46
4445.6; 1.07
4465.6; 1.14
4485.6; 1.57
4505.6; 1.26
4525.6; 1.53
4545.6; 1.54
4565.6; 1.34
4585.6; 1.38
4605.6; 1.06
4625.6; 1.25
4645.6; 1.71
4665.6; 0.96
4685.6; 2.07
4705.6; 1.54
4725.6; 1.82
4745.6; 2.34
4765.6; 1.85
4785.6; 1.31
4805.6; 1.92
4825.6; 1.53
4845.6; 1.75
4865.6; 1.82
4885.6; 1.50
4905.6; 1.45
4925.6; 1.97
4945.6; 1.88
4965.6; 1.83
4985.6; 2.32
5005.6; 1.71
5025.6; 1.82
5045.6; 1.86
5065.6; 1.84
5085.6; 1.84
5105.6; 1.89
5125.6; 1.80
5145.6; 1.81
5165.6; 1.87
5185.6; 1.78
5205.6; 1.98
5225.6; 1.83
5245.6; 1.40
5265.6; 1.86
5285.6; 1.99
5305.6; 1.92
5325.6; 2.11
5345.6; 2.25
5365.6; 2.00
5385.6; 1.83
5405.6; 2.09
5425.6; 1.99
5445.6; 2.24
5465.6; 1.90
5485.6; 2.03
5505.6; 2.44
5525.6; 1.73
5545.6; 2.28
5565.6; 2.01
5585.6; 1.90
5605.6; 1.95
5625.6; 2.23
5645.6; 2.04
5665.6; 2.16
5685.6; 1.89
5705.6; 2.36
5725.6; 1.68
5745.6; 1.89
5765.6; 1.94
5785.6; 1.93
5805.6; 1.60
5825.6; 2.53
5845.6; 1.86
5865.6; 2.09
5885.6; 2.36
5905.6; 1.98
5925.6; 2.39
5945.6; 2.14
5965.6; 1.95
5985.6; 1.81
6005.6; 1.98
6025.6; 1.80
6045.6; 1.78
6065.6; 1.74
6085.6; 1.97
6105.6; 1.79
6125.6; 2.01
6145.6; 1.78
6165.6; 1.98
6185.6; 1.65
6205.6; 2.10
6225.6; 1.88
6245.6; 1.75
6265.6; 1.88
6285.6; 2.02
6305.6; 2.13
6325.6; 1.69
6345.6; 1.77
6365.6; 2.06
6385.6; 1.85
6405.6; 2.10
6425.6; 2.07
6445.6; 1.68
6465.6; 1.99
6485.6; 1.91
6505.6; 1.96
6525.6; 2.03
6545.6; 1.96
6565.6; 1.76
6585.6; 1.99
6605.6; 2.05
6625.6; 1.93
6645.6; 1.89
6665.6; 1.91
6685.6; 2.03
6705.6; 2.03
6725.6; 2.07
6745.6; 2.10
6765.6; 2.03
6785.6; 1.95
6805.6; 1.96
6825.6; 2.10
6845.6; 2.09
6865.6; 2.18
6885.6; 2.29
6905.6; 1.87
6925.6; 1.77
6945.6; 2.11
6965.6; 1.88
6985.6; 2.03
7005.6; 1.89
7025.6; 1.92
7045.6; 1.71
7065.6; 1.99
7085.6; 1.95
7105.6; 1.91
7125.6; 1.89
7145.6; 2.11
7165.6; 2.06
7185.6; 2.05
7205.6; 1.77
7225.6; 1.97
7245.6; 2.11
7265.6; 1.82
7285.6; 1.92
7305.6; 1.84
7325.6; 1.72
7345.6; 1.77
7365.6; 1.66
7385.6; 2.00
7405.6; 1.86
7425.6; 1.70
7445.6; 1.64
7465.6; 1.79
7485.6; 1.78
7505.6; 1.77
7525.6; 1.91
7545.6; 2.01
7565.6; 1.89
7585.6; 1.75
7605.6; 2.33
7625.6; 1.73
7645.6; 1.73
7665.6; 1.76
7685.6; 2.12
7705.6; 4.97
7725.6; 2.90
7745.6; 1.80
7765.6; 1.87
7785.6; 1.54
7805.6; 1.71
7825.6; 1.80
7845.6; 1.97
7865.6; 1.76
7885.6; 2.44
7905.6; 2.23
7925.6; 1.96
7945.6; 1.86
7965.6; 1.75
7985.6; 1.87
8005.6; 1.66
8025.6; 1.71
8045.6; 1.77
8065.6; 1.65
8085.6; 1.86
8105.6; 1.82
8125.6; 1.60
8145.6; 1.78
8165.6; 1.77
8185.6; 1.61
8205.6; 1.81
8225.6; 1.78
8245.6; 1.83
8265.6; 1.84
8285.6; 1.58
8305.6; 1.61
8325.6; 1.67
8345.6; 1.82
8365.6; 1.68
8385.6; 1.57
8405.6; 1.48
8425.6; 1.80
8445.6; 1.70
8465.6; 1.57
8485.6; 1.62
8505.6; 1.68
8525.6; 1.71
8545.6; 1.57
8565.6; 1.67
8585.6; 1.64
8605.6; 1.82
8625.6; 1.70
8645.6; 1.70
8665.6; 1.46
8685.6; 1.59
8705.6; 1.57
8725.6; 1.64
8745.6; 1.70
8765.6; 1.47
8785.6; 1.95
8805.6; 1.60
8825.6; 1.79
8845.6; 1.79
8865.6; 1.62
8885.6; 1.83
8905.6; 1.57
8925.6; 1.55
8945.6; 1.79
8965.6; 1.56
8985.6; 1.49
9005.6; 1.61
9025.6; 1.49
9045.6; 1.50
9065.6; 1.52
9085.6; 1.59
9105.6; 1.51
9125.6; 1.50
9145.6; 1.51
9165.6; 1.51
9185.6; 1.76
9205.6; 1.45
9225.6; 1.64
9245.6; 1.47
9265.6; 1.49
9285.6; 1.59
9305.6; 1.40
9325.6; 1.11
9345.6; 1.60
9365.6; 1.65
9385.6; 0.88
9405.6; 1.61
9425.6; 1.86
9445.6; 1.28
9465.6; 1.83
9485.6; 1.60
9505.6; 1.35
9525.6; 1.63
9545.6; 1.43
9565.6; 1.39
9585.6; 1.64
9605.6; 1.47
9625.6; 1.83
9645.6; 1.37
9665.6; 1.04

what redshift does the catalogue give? 0.173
